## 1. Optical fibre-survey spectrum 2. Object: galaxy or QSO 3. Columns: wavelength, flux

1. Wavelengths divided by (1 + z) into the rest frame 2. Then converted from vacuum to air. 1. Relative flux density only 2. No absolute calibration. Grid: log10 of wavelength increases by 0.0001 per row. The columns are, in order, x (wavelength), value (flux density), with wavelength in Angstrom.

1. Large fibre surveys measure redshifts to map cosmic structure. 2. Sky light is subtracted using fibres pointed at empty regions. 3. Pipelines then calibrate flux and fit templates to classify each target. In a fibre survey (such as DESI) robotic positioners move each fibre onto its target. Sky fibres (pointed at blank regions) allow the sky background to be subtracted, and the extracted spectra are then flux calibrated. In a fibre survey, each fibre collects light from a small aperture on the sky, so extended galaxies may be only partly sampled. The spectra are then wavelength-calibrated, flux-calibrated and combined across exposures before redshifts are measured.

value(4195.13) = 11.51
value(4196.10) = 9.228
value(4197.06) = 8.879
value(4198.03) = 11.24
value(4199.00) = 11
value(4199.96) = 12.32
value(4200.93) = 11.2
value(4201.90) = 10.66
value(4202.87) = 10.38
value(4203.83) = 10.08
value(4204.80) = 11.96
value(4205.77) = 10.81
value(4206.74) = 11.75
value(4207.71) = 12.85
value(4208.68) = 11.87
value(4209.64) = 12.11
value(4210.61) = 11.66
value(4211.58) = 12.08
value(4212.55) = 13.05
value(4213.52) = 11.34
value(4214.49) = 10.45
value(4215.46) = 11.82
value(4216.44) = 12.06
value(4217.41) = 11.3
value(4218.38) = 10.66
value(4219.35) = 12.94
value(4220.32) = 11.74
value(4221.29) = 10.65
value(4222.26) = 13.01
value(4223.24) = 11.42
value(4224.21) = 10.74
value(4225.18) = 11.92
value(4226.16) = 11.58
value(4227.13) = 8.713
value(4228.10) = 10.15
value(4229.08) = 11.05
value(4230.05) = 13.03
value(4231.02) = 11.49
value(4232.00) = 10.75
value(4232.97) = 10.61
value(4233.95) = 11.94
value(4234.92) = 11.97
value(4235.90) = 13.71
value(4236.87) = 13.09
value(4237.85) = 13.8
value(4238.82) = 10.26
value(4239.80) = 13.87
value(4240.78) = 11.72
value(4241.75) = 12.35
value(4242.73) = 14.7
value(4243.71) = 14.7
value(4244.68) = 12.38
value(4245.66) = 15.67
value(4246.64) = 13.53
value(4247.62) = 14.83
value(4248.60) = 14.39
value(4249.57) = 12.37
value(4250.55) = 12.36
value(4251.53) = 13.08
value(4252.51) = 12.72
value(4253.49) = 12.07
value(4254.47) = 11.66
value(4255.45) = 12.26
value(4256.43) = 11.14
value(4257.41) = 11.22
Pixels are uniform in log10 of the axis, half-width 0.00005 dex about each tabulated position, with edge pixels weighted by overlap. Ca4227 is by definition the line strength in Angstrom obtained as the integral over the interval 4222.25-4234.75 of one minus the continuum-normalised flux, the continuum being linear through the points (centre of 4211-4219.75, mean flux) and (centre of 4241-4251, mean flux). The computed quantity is 1.3 Angstrom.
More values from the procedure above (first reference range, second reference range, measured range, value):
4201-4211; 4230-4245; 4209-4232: 0.8 Angstrom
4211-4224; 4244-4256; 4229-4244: 0.1 Angstrom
